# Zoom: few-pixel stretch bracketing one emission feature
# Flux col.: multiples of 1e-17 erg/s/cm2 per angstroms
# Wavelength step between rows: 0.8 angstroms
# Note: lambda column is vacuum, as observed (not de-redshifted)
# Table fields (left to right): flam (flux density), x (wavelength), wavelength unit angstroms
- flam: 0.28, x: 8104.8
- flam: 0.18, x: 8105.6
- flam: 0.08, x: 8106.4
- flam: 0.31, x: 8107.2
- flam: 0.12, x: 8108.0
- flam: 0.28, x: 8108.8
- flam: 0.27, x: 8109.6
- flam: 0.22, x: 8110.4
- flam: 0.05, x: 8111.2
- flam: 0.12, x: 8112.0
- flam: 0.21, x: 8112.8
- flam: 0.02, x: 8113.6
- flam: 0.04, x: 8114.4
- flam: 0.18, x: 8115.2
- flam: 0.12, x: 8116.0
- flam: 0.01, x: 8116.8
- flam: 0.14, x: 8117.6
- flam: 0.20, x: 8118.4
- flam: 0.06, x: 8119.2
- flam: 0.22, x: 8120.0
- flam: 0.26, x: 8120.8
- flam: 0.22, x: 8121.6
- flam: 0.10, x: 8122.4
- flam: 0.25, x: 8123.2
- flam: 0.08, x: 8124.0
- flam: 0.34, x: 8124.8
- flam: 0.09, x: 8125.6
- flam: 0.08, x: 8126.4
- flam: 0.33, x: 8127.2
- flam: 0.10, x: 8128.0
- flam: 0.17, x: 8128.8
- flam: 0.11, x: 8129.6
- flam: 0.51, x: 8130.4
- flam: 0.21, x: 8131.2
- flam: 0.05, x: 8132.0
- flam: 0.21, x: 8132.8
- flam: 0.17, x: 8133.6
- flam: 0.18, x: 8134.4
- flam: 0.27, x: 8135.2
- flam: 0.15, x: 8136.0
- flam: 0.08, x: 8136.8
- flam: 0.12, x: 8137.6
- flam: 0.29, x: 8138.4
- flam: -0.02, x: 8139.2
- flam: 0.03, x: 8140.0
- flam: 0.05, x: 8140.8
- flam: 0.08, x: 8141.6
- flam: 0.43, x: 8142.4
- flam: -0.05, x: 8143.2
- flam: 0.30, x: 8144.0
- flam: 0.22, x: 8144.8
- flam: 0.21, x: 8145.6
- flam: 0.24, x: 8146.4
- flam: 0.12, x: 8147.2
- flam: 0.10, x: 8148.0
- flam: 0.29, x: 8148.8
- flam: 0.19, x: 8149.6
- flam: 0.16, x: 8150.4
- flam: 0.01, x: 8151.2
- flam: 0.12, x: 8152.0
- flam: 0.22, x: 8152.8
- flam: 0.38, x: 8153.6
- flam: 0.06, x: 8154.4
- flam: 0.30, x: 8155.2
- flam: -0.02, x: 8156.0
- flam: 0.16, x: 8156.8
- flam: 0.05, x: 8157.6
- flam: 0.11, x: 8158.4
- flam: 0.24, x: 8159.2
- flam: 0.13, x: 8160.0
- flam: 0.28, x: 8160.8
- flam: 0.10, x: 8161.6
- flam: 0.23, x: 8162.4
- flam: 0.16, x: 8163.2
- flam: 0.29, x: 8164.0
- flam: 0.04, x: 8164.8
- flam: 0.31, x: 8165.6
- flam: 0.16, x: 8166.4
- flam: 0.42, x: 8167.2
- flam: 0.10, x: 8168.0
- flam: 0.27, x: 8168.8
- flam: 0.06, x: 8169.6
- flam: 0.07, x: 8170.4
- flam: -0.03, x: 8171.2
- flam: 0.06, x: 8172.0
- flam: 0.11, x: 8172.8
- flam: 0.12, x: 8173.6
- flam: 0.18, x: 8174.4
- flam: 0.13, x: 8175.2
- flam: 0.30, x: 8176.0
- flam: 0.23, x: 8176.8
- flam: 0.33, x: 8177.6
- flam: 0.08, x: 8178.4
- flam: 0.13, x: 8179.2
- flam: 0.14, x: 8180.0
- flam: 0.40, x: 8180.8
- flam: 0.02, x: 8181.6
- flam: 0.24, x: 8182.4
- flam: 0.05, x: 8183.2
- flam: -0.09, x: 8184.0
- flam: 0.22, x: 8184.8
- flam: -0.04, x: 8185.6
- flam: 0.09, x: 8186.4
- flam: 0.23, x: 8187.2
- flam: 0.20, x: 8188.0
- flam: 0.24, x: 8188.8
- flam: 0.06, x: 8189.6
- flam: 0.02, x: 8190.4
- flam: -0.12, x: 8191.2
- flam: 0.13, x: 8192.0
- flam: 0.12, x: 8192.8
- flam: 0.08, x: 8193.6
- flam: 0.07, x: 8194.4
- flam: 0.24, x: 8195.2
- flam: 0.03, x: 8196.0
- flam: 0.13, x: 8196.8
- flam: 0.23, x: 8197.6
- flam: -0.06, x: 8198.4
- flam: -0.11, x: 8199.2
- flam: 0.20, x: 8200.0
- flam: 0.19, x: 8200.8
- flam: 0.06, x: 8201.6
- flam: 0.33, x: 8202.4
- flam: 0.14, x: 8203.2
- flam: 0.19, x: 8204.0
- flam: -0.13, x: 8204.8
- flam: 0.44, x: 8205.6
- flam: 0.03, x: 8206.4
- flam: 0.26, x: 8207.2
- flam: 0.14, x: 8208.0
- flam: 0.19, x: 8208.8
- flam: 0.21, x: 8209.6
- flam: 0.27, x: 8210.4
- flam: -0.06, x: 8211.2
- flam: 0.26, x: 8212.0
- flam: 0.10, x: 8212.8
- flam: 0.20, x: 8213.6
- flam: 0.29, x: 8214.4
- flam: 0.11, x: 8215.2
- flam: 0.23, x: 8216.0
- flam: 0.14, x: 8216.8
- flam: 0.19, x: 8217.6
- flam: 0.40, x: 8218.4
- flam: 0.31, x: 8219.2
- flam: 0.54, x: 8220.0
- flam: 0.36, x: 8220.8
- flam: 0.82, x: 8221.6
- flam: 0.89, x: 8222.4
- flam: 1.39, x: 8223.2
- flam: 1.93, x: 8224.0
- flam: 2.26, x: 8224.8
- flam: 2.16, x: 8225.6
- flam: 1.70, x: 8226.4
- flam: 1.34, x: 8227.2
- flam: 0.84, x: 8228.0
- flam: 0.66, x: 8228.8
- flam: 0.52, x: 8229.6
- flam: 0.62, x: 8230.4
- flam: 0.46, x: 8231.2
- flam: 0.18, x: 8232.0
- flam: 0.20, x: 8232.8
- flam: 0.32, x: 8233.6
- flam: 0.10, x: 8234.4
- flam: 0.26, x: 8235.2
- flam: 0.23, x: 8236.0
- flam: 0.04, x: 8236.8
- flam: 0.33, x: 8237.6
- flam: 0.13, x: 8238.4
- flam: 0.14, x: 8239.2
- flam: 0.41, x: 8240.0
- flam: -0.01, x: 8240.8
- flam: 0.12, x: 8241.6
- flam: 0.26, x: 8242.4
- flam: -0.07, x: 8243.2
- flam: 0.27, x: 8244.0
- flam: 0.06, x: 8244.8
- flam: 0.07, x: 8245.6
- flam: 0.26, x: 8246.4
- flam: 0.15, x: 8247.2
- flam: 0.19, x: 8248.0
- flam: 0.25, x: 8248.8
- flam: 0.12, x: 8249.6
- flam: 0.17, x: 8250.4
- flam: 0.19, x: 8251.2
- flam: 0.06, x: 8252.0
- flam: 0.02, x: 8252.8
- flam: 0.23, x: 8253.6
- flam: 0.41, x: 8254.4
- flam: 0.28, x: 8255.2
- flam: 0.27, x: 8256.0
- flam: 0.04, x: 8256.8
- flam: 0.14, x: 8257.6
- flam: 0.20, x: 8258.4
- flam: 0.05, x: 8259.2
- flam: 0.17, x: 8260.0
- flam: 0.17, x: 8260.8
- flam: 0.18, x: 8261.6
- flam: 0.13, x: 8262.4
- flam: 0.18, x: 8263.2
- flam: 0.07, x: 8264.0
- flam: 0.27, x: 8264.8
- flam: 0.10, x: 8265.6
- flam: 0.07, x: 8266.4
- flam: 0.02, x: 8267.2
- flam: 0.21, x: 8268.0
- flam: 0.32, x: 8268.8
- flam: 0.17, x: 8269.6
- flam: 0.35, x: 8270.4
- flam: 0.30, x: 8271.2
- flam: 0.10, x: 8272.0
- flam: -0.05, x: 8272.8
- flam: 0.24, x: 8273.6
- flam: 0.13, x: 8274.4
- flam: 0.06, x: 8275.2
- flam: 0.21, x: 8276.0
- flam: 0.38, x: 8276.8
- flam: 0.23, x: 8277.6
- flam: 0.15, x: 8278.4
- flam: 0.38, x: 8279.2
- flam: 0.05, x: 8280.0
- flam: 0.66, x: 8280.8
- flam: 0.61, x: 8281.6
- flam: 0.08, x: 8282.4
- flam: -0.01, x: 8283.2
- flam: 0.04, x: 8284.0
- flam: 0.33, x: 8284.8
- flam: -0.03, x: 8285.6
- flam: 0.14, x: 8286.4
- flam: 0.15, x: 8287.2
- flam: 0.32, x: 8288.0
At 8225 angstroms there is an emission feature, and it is H-beta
